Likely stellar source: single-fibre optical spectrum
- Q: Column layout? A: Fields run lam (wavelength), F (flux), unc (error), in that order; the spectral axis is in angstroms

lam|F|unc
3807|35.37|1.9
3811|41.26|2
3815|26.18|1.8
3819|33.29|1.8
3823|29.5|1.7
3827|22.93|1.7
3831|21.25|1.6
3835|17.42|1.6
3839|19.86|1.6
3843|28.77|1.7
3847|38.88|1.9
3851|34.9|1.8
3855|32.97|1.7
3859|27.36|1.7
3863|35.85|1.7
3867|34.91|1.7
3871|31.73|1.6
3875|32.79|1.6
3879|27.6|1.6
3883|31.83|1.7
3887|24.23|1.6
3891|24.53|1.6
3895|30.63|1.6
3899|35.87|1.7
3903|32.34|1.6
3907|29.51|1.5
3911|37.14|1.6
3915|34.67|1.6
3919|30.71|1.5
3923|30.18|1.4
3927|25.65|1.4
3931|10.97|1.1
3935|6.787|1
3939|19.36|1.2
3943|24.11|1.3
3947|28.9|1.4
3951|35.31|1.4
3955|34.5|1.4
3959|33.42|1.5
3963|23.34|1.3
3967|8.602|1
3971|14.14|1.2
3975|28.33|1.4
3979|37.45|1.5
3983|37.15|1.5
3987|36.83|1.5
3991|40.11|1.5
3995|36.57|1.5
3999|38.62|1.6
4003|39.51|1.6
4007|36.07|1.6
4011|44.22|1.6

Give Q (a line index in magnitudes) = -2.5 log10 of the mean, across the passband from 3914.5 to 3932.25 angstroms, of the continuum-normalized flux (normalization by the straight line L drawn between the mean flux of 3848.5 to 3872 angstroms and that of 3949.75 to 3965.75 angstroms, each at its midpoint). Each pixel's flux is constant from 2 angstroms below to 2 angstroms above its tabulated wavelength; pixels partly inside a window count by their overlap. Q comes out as 0.188 mag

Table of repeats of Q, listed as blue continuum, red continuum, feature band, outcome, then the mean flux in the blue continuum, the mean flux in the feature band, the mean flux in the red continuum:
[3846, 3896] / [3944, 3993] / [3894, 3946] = 0.14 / 31.3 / 26.7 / 29.7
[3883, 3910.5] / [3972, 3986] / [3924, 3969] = 0.36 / 30.1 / 23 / 33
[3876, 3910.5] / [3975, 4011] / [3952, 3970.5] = 0.38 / 30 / 24.6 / 37.6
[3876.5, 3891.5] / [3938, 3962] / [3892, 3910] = -0.14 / 27.5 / 31.9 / 29.4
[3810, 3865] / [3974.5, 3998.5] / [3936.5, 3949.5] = 0.40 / 29.1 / 23.9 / 36.7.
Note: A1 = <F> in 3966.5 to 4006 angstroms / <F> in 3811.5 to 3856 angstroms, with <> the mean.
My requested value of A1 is 1.16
